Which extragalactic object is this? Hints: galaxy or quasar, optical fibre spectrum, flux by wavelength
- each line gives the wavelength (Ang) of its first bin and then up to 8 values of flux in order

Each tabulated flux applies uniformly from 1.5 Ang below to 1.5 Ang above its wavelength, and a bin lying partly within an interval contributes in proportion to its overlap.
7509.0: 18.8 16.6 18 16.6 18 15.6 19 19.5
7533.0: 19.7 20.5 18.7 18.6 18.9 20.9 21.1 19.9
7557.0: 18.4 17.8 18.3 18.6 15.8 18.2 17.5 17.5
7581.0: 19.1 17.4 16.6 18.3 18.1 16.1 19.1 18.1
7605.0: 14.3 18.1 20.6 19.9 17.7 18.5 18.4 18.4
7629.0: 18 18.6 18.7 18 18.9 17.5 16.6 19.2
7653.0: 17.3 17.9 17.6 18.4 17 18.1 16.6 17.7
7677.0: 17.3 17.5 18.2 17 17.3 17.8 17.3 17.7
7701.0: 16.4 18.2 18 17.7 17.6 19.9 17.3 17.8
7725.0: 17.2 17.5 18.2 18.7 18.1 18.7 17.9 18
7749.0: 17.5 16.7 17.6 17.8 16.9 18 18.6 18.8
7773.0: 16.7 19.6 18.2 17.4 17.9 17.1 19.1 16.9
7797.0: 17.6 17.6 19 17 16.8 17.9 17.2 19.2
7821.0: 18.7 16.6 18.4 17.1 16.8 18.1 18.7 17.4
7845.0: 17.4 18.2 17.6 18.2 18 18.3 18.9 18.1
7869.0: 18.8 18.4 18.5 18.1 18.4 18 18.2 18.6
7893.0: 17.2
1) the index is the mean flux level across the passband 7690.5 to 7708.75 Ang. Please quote 17.6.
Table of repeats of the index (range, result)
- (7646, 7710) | 17.6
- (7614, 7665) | 18.1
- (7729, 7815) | 17.9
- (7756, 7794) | 18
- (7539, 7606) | 18.2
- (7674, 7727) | 17.7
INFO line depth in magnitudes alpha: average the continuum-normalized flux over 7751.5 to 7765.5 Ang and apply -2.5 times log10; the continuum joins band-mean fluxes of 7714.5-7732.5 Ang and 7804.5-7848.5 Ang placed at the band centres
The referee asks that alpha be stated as 0.03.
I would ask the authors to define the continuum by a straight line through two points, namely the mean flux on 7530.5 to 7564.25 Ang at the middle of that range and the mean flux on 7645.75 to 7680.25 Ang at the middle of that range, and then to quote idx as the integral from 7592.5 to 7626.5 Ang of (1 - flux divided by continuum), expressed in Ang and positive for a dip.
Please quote 0.6 Ang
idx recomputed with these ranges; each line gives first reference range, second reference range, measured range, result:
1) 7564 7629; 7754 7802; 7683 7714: 0.6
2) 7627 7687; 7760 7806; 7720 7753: 0.1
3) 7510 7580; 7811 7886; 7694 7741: 0.8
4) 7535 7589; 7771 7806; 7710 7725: 0.1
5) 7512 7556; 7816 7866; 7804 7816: 0.5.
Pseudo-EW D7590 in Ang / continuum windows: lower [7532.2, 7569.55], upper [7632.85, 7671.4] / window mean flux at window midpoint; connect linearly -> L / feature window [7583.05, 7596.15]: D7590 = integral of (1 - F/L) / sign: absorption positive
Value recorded 0.8 Ang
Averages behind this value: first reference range 19.1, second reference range 17.9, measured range 17.4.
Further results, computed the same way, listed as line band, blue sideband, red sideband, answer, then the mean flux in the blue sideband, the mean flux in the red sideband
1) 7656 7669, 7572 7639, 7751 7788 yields 0.14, 18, 17.8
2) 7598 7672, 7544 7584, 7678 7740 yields 0.50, 18.6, 17.8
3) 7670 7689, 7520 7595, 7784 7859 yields 0.79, 18.5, 17.8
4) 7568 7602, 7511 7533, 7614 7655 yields 0.68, 17.8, 18.2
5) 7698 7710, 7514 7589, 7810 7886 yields 0.42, 18.4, 18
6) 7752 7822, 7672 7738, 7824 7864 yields -0.20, 17.7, 17.9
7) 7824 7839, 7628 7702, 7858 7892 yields 0.51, 17.7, 18.4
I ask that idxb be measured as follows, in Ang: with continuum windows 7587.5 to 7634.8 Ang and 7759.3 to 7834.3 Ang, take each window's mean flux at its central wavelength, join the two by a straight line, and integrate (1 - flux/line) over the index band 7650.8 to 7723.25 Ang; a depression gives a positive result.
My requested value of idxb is 1.3 Ang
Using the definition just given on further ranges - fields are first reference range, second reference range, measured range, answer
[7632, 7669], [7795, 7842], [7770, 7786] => -0.2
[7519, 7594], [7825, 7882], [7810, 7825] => 0.2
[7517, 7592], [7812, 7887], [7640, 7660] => 0.5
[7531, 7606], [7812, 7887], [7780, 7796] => 0.4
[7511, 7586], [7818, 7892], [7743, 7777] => 0.7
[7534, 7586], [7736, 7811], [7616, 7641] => 0.1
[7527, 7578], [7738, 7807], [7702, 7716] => 0.1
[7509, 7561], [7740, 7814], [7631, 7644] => -0.1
